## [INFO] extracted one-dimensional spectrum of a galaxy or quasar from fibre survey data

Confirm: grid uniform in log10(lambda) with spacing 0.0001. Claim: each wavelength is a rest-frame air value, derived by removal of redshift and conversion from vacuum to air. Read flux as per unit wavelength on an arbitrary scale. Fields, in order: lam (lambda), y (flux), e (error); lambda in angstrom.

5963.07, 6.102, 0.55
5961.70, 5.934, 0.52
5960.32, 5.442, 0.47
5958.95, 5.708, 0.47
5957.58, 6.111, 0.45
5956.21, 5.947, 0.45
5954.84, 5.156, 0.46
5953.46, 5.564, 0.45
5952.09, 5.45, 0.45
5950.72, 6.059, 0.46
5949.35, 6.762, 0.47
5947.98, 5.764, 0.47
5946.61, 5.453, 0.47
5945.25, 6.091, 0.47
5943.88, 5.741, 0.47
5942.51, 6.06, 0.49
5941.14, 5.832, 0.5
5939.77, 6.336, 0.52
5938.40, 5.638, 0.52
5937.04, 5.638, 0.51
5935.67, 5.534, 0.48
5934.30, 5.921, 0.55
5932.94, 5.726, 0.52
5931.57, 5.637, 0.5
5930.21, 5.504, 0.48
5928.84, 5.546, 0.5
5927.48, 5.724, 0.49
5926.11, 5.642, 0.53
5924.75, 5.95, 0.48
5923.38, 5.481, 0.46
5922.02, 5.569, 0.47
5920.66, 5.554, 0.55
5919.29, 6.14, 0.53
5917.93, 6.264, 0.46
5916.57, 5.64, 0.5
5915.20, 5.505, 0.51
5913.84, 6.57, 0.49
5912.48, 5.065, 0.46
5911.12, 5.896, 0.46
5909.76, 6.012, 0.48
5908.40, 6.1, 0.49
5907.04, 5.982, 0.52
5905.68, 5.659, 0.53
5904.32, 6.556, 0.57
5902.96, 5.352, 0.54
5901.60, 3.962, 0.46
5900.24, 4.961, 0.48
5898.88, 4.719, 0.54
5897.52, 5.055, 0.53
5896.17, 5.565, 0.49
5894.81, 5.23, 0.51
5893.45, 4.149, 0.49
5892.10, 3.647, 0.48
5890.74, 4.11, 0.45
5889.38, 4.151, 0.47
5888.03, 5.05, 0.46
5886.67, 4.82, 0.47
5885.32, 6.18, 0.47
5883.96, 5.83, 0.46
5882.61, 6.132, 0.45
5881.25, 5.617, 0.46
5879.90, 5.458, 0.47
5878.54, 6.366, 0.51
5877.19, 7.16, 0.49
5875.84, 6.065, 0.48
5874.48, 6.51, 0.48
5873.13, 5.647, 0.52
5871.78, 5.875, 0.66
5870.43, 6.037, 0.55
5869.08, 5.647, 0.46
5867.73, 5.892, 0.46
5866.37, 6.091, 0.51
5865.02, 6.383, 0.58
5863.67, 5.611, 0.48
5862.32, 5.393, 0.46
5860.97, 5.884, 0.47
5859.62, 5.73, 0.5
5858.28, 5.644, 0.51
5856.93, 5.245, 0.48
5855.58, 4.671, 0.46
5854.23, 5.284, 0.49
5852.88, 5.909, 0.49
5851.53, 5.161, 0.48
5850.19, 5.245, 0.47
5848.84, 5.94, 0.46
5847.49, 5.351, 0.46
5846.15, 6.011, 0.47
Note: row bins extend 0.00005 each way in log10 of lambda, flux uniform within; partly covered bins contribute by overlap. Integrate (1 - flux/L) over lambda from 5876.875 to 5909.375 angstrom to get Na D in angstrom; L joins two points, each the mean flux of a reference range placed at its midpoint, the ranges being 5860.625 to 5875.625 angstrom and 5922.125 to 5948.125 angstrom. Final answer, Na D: 3.0 angstrom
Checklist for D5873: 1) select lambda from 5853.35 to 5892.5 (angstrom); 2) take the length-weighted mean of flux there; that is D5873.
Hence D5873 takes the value 5.6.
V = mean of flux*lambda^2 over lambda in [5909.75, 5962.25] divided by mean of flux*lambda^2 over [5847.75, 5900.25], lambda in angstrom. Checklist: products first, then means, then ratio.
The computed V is 1.07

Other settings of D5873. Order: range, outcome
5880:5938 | 5.46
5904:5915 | 5.94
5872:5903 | 5.3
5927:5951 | 5.83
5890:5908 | 5.01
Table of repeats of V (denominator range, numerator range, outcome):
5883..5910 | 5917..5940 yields 1.13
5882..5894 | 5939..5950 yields 1.25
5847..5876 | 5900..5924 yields 1.02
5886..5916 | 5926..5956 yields 1.13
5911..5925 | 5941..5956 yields 1.02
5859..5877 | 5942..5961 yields 1.01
